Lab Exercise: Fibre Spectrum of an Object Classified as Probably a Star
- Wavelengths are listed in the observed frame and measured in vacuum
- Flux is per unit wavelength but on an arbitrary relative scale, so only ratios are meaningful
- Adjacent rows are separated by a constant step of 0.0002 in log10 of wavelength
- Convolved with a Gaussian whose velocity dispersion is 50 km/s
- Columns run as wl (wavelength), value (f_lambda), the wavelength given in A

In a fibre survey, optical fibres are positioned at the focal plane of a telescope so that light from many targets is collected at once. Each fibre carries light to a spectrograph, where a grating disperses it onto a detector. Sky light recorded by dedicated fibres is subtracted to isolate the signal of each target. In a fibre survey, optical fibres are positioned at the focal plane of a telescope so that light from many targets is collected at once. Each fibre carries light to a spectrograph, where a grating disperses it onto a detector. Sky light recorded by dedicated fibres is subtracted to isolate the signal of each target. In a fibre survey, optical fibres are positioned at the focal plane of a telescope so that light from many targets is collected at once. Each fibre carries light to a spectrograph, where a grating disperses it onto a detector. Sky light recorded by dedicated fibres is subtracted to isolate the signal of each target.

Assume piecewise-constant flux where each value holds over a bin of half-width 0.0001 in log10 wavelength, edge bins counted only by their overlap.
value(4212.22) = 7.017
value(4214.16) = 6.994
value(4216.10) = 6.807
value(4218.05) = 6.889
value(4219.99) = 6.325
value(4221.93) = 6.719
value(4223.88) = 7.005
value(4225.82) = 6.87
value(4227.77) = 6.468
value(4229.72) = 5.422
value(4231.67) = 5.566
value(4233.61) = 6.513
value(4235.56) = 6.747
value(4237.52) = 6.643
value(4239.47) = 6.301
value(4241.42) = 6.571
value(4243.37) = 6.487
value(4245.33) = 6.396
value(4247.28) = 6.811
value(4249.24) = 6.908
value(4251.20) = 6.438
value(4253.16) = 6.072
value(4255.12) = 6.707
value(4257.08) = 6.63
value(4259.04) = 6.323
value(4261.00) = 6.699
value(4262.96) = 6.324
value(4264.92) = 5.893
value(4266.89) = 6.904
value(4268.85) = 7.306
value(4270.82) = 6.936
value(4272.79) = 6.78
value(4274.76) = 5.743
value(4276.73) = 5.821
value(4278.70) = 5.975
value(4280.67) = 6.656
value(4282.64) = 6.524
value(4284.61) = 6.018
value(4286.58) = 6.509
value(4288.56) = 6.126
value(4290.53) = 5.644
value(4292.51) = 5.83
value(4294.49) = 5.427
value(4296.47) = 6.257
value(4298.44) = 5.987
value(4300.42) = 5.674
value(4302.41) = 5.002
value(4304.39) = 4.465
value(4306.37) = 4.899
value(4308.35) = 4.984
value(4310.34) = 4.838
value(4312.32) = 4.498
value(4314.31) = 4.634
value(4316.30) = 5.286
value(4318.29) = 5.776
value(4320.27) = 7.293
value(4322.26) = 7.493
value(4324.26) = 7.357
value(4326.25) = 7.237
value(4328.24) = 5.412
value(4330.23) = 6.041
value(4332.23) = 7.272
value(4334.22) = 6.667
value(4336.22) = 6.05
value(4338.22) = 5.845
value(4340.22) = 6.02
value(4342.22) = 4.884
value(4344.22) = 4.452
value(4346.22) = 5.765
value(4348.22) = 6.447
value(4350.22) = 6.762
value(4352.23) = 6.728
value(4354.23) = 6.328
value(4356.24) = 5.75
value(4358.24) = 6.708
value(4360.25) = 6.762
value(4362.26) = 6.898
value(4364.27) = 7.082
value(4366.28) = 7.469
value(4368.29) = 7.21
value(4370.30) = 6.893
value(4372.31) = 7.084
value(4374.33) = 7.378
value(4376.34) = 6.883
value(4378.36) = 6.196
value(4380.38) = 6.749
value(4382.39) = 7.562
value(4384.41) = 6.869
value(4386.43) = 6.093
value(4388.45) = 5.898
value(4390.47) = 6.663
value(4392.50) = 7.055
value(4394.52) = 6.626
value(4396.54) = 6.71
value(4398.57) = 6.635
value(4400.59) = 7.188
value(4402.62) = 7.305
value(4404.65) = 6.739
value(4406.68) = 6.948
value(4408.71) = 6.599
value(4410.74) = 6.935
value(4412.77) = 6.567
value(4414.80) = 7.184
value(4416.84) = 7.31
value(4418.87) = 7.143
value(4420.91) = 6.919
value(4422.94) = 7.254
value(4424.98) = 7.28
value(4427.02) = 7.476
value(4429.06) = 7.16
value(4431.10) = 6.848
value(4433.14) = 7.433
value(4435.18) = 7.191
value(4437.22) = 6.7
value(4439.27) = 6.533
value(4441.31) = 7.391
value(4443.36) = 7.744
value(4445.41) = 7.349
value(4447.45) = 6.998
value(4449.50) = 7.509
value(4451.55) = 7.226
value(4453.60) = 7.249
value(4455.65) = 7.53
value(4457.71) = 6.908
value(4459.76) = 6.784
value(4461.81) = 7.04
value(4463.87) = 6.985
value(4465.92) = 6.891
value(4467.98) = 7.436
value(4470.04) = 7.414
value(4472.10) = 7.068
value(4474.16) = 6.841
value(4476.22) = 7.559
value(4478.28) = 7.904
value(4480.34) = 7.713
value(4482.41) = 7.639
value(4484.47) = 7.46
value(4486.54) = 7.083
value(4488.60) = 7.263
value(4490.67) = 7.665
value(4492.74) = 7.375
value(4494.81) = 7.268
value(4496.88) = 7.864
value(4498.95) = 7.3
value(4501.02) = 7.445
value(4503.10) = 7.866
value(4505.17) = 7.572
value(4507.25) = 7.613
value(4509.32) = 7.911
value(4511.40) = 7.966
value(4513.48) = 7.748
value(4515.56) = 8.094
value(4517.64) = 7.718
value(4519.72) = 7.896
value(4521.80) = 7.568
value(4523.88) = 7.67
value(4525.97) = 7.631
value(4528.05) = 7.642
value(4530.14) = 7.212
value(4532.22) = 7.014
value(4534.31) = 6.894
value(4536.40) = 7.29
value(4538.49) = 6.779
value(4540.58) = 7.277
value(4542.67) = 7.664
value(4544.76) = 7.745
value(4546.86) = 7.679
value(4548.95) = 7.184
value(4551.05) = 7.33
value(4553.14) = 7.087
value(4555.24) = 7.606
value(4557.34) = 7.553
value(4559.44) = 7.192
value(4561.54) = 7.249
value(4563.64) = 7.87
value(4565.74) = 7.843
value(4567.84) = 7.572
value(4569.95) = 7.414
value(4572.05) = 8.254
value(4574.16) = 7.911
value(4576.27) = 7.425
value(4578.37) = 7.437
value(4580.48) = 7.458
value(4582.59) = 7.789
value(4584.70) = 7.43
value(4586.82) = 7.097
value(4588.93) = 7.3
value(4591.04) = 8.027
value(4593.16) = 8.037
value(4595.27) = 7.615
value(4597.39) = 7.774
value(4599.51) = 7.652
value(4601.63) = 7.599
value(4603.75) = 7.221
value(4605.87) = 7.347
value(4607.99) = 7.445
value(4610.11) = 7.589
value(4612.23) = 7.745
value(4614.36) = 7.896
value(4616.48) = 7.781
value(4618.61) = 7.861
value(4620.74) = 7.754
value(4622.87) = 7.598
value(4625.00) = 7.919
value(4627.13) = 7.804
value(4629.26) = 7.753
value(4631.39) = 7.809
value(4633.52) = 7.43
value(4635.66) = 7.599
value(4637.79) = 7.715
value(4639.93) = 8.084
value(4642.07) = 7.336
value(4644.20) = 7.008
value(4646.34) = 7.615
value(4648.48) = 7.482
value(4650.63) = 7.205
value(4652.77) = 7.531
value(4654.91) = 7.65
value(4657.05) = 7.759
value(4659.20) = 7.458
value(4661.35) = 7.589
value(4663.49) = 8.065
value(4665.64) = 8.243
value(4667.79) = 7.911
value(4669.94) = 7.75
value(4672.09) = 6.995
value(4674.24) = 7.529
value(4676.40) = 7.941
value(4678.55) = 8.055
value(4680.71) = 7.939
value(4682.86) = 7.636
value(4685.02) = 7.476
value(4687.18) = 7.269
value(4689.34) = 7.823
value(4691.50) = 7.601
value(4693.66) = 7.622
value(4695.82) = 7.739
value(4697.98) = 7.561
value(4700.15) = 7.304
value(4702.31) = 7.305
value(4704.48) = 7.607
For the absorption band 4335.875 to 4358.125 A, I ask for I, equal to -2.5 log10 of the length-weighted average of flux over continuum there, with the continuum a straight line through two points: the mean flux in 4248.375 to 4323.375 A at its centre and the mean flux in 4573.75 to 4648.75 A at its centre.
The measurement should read 0.069 mag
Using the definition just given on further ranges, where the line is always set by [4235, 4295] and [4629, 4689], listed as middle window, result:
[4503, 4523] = -0.09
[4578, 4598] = -0.03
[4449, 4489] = -0.04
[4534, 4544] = 0.01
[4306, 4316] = 0.34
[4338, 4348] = 0.22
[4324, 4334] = 0.00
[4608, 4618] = -0.03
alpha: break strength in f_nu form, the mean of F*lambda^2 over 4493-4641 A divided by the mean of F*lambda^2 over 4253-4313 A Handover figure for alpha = 1.4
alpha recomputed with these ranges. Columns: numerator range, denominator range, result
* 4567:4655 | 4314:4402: 1.31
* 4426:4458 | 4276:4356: 1.29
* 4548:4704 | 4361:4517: 1.15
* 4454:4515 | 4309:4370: 1.27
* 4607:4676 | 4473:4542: 1.08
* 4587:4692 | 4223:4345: 1.46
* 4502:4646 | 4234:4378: 1.37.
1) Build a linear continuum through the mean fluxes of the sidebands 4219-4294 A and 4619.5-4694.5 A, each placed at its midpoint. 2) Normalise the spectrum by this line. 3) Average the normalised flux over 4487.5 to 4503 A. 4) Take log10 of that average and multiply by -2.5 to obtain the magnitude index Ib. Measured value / -0.048 mag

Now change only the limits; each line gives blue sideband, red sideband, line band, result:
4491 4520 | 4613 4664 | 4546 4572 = 0.025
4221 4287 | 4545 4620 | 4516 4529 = -0.048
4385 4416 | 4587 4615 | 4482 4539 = -0.044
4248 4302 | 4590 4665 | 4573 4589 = -0.003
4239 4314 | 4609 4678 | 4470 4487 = -0.071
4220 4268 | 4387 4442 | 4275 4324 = 0.153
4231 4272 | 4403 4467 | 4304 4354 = 0.149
